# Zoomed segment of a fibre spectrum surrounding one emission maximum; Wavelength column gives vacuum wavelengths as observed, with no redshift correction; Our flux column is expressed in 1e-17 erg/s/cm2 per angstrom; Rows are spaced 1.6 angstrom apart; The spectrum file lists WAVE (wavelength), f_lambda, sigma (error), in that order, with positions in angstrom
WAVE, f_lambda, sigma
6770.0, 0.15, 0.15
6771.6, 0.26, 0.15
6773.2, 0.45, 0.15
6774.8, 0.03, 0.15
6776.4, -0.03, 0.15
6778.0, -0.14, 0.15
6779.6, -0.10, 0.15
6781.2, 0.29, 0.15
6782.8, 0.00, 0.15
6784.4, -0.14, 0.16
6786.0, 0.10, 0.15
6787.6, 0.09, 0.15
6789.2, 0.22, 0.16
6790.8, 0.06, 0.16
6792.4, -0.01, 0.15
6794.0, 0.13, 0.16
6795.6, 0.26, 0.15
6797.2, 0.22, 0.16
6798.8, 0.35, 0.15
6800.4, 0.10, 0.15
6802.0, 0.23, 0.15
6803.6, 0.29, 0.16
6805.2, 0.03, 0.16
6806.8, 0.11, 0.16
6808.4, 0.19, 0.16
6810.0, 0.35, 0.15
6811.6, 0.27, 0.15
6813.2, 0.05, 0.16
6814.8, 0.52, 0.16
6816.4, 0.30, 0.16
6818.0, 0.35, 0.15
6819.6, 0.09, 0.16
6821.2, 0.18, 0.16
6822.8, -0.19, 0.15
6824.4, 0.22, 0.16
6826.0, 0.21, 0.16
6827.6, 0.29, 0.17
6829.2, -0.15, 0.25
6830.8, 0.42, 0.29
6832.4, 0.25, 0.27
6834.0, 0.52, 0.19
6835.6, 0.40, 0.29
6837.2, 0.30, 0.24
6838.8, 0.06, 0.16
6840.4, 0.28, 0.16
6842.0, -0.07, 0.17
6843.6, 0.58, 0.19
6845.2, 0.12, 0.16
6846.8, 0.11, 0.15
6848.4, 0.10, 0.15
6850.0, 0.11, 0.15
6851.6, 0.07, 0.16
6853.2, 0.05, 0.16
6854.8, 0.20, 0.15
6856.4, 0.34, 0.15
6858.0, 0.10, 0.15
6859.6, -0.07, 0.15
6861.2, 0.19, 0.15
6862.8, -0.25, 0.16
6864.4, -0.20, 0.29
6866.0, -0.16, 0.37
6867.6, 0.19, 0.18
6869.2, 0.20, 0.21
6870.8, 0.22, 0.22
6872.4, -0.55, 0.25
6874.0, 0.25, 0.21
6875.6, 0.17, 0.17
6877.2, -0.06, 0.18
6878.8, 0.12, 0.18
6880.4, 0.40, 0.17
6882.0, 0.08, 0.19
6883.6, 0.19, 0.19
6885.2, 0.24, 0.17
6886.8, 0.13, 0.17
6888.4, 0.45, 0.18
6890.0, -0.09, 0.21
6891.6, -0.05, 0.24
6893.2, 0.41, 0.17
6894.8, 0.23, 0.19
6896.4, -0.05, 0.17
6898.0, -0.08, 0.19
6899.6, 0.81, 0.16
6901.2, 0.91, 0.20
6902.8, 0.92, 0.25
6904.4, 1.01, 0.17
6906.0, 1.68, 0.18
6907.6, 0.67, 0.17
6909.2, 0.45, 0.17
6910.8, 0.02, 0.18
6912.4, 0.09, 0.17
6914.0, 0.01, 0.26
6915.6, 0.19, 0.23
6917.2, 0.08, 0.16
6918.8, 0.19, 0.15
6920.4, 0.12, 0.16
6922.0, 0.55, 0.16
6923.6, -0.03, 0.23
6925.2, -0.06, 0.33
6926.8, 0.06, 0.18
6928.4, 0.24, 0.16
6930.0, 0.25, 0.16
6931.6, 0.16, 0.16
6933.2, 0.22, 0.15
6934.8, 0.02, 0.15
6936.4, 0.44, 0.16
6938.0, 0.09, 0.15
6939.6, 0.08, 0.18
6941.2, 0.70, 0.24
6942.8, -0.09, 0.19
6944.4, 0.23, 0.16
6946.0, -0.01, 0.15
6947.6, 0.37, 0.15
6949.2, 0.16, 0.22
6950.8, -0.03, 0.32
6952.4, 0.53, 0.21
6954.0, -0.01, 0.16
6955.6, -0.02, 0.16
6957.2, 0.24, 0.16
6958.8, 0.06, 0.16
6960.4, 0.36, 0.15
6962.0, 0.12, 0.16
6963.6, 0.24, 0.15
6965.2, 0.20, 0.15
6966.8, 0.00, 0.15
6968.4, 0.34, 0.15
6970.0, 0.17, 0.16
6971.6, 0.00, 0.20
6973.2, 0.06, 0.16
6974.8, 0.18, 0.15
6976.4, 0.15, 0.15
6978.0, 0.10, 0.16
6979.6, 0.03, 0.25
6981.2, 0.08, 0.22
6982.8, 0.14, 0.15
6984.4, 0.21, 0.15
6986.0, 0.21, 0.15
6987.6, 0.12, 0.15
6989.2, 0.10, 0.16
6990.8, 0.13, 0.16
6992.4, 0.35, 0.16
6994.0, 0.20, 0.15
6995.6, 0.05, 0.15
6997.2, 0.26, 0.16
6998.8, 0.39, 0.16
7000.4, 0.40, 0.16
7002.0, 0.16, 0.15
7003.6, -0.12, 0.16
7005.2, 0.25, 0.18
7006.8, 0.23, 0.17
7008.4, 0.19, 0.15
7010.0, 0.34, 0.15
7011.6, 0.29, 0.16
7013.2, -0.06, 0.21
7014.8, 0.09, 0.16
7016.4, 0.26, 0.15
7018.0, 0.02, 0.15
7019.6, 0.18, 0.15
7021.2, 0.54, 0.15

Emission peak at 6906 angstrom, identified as [O II]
